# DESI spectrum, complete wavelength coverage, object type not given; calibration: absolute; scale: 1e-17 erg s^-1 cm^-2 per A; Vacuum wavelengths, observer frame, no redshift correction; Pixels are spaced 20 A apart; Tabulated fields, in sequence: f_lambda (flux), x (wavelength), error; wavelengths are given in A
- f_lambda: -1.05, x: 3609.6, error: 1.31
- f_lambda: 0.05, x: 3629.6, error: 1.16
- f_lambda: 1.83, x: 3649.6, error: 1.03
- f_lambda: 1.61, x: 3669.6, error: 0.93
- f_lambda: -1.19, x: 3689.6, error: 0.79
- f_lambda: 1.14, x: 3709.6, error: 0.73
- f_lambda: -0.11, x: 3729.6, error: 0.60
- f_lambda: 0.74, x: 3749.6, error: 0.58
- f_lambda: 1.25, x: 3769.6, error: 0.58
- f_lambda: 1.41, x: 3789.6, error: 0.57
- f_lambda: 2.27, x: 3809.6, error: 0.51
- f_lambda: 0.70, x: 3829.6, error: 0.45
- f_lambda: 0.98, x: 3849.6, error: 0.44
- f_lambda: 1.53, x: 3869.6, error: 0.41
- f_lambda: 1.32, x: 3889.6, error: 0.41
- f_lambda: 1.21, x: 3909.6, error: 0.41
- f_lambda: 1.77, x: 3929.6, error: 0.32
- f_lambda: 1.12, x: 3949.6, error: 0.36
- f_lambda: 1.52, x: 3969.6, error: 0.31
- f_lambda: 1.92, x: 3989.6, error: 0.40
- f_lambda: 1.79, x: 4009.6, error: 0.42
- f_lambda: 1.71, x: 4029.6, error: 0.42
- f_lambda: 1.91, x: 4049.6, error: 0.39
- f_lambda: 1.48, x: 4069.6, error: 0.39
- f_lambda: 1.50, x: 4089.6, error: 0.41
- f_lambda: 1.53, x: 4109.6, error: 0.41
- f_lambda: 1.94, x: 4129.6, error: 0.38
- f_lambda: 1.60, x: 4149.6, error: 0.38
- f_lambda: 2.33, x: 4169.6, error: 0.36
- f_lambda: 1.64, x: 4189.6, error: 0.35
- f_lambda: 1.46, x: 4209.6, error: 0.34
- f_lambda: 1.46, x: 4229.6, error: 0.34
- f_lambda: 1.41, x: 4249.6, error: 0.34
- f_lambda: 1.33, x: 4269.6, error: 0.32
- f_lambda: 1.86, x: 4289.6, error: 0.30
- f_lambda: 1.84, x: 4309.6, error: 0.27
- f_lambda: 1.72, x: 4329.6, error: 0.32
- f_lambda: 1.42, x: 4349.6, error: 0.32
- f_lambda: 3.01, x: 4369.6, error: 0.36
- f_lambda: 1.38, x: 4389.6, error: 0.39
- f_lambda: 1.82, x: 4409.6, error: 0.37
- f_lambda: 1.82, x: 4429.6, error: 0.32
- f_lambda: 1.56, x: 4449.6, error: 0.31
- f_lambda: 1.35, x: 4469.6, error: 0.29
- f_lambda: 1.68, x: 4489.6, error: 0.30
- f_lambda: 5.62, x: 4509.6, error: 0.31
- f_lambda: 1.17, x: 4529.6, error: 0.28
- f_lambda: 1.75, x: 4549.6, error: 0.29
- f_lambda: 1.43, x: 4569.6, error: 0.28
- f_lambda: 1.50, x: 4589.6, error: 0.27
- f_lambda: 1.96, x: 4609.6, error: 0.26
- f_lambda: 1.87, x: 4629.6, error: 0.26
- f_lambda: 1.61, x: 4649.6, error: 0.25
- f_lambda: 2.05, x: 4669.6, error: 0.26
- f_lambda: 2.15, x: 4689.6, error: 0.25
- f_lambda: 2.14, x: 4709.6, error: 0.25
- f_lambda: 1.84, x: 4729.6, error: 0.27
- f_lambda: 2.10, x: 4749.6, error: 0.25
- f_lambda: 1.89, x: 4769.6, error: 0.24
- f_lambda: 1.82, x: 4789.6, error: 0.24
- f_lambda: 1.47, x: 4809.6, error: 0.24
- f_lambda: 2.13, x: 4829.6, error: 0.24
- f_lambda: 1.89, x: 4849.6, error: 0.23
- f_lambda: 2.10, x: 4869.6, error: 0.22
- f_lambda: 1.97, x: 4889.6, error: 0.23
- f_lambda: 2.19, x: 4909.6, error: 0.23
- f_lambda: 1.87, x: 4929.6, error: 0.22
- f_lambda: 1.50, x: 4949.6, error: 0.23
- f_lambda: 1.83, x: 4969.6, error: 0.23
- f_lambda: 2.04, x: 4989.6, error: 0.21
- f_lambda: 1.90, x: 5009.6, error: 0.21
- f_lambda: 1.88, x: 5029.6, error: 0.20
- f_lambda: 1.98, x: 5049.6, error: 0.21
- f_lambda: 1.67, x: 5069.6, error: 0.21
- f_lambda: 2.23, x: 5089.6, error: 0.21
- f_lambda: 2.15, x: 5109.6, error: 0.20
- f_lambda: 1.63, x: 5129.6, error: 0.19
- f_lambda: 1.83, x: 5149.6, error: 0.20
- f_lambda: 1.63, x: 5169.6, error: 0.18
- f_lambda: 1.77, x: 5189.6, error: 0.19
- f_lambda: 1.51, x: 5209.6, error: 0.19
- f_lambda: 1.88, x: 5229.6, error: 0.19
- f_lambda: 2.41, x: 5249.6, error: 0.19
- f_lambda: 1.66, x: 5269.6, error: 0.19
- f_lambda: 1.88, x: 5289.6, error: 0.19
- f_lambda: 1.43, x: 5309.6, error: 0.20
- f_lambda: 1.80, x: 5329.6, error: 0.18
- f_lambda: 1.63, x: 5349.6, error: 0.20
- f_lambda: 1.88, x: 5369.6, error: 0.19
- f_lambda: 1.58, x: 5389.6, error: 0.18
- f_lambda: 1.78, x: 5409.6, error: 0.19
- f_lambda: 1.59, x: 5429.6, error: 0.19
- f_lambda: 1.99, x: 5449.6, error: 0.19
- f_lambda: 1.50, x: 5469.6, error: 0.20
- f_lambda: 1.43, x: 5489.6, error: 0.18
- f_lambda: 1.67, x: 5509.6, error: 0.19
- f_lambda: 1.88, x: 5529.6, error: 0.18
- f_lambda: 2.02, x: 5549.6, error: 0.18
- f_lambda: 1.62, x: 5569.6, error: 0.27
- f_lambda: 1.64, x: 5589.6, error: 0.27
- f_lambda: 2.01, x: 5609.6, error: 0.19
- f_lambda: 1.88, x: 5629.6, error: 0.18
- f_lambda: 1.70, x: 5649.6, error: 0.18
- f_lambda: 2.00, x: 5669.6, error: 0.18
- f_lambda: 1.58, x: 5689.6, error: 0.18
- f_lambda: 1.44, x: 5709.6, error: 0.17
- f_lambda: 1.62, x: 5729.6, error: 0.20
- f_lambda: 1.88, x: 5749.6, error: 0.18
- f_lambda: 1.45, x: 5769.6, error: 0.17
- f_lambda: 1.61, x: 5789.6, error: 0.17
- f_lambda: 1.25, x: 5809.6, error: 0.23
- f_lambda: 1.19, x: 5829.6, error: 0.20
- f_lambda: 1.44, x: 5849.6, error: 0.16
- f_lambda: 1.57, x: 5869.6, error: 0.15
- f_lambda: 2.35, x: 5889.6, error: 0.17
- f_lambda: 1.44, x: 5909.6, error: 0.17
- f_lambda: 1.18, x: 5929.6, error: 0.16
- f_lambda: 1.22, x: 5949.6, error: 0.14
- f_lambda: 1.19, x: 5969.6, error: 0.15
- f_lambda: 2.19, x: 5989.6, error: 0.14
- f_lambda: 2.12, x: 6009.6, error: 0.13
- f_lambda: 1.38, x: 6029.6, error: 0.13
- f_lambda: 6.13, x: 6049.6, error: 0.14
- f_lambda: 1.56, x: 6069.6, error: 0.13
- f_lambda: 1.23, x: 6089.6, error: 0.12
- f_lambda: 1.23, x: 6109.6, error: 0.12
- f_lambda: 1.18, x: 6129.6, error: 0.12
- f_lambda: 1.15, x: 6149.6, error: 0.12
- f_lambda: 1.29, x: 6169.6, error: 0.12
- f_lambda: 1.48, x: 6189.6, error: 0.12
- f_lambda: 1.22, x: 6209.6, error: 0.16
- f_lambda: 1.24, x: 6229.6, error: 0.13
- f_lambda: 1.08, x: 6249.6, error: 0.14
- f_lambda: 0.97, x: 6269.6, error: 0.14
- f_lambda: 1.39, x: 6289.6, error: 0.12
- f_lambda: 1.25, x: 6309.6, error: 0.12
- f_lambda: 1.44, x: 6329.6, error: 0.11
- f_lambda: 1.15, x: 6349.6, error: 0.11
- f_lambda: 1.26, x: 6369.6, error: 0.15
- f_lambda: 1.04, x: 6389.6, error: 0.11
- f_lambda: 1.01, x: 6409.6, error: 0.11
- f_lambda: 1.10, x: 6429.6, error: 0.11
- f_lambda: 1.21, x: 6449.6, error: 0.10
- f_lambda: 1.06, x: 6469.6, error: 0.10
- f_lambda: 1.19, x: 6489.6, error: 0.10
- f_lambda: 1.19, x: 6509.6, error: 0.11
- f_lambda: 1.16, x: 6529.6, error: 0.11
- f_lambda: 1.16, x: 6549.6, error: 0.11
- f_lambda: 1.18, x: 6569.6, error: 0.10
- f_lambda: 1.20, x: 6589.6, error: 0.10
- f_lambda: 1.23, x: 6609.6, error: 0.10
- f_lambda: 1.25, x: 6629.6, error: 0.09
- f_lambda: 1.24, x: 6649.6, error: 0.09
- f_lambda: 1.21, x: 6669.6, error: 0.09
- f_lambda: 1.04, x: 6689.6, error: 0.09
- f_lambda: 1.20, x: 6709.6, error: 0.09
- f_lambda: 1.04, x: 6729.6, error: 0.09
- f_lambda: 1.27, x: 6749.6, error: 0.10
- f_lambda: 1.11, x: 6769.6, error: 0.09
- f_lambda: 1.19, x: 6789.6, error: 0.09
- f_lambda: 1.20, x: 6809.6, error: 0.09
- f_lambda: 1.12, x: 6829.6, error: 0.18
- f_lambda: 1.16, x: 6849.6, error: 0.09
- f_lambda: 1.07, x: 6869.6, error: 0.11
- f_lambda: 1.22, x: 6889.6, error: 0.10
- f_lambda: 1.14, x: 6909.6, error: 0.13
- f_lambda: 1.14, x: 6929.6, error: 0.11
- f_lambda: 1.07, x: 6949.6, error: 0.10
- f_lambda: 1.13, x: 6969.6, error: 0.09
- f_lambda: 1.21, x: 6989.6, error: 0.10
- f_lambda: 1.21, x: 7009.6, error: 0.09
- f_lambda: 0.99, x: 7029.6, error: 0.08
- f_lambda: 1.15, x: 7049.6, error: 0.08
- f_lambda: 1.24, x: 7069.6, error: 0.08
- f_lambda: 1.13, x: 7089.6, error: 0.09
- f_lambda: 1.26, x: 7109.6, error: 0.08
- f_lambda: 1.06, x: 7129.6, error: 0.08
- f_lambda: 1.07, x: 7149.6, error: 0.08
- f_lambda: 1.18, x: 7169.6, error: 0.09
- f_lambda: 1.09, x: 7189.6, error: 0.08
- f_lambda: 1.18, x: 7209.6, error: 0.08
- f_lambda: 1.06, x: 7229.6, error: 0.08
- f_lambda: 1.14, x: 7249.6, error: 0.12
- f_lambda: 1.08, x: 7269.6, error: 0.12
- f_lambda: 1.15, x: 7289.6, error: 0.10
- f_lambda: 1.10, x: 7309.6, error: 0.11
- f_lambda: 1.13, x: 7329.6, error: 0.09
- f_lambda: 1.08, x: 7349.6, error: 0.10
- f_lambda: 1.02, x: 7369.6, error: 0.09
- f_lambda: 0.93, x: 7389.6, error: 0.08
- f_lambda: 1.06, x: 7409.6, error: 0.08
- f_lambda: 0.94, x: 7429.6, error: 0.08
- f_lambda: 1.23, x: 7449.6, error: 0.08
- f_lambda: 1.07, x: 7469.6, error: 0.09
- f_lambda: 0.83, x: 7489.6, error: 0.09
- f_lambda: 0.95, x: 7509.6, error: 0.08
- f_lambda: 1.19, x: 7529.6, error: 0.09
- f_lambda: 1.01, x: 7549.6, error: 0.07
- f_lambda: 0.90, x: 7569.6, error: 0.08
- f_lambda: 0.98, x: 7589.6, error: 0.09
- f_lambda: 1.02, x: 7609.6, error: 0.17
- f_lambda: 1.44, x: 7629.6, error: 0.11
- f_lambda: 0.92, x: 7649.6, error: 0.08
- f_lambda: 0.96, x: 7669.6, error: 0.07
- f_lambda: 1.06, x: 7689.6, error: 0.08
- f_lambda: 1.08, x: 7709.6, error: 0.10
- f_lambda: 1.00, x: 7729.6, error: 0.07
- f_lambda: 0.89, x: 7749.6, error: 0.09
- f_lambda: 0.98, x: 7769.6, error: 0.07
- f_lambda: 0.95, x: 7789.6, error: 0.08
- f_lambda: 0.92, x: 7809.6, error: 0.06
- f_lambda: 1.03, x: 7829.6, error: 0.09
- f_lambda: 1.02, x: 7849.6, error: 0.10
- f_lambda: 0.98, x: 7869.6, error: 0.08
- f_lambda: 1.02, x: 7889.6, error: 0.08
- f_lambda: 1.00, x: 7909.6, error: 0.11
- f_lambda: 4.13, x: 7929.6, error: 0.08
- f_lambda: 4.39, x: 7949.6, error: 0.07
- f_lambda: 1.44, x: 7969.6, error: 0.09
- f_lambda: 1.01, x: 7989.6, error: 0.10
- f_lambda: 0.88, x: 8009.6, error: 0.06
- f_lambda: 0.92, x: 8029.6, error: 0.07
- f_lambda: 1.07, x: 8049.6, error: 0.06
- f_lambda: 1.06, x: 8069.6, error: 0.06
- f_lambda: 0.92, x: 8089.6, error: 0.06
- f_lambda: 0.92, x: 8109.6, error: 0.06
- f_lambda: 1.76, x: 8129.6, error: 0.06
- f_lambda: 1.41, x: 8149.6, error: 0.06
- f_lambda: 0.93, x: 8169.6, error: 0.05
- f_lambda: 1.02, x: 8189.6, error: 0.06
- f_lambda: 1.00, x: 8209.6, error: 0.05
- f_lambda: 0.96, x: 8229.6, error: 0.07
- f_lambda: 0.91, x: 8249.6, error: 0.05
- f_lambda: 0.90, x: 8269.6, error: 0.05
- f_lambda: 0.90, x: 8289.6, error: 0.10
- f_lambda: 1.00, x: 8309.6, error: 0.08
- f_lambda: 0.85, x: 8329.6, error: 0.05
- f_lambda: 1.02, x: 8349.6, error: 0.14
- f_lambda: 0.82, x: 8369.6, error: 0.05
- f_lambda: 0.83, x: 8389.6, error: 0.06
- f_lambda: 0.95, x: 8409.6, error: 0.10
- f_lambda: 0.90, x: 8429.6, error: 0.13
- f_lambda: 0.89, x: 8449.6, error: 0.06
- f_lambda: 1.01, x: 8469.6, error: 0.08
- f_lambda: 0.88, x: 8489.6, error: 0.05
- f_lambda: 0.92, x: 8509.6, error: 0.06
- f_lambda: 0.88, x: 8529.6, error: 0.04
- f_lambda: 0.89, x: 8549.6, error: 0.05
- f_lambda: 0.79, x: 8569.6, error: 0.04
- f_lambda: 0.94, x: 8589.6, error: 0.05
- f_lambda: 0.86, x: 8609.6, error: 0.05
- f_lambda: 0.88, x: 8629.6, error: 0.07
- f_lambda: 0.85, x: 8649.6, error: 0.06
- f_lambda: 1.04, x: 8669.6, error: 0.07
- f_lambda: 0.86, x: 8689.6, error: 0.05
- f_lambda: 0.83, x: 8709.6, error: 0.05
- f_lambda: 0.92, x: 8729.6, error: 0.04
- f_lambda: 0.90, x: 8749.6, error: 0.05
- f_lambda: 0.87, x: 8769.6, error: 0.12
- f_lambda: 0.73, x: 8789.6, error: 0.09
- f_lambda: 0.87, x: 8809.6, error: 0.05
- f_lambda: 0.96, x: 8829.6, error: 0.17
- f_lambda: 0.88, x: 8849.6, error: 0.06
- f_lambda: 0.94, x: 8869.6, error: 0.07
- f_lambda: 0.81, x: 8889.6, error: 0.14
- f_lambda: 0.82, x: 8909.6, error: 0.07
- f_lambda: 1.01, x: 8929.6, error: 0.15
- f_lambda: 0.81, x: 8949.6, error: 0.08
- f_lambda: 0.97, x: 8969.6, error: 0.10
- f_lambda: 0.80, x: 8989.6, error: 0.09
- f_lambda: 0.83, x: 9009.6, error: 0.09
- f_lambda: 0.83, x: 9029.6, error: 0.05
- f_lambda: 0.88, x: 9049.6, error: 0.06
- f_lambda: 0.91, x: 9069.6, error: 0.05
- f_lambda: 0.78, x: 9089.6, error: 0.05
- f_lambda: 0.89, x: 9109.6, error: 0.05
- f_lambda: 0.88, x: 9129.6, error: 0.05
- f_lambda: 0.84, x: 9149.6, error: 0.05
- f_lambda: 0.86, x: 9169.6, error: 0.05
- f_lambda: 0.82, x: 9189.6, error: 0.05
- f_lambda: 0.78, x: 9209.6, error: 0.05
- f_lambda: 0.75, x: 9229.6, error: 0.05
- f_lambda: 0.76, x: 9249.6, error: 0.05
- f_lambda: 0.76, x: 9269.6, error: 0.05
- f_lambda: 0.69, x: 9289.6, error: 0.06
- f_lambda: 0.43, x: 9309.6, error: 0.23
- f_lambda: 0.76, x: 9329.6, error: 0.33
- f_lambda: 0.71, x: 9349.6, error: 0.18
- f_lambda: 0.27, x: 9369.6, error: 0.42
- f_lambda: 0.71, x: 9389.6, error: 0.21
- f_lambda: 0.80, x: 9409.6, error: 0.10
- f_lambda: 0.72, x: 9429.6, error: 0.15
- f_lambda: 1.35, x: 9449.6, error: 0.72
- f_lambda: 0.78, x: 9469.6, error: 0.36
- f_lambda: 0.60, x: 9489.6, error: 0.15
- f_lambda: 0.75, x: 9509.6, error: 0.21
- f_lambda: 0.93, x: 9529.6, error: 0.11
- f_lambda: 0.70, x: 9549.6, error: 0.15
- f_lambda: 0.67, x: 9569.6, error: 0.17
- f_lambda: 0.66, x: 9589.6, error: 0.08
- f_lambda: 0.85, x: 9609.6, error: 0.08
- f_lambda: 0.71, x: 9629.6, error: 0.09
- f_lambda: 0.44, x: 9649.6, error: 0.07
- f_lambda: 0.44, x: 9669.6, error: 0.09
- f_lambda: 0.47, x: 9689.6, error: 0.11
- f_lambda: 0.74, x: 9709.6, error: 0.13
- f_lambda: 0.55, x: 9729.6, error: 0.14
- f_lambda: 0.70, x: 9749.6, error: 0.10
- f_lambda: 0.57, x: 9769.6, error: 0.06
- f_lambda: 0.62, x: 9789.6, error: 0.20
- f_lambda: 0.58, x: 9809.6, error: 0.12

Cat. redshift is 0.21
